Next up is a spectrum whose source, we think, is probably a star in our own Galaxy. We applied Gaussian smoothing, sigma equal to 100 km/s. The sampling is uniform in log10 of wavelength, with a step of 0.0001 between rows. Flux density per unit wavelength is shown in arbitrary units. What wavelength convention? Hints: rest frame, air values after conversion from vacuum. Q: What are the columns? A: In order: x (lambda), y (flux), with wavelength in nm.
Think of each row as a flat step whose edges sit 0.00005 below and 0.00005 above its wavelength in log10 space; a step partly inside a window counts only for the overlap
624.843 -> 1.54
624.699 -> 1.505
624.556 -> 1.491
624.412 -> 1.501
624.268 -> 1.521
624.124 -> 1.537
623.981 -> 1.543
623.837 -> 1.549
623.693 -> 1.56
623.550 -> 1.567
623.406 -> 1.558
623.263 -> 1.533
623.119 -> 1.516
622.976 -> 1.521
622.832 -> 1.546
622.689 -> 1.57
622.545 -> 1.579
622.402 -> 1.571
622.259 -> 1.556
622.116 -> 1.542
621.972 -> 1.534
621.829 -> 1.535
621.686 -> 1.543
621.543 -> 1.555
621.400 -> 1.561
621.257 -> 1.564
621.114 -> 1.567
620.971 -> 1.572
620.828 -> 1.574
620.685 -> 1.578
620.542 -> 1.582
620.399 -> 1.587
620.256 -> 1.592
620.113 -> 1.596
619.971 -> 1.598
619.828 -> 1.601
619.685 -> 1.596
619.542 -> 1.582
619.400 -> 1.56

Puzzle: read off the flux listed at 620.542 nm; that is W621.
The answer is 1.582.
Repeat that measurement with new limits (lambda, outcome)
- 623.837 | 1.549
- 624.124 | 1.537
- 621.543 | 1.555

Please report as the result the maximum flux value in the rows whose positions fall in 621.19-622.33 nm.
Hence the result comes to 1.564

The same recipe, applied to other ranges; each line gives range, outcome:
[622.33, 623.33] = 1.579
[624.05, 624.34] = 1.537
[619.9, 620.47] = 1.598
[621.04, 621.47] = 1.567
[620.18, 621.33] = 1.592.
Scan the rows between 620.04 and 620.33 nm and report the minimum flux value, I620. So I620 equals 1.592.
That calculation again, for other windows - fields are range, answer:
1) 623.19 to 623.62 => 1.533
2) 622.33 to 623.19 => 1.516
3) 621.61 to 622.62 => 1.534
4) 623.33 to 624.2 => 1.537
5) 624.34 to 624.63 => 1.491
